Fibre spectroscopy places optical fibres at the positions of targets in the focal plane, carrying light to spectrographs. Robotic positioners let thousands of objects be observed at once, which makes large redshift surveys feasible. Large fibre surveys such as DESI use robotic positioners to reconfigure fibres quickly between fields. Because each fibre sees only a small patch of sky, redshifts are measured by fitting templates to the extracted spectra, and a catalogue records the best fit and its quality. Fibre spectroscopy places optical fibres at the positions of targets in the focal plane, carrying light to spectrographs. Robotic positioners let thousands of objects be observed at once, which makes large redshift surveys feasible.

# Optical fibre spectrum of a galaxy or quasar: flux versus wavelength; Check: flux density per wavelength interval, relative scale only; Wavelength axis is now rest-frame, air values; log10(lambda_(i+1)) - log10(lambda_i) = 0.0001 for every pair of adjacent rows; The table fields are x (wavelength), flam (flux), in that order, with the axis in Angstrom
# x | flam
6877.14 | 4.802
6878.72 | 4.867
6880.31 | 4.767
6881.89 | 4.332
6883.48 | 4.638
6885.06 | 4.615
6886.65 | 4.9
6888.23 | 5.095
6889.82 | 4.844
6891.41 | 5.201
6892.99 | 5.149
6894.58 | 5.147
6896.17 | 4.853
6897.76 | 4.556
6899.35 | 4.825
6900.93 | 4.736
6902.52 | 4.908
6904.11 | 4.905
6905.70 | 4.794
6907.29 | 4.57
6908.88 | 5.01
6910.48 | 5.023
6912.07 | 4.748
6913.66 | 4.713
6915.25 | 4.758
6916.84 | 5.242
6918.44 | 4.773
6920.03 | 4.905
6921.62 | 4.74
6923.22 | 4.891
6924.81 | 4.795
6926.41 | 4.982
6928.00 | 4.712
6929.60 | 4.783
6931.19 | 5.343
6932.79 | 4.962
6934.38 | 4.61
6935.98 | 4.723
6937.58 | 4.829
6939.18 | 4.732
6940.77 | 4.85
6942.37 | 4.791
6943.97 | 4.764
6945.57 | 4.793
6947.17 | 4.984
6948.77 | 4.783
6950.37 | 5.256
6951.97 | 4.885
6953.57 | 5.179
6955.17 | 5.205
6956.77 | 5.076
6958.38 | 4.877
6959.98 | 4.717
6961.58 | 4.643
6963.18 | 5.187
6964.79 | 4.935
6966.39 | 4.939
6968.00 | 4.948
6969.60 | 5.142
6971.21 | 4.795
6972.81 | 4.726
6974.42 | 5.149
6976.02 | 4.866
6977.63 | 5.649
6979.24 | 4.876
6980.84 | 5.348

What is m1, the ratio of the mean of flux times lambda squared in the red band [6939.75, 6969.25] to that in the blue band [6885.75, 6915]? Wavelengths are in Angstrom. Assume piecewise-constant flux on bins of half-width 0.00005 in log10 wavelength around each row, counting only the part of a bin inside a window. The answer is 1.03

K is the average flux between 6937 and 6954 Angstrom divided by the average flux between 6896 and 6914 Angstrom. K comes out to 1.0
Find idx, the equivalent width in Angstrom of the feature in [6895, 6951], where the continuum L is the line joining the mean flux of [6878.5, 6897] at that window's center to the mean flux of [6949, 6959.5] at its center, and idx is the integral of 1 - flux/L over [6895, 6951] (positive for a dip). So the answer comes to 1.3 Angstrom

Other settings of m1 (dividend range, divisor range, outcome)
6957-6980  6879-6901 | 1.05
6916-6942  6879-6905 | 1.02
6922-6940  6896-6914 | 1.02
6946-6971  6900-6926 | 1.04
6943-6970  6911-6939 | 1.03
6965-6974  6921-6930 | 1.03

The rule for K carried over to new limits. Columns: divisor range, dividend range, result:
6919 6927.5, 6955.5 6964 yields 1.01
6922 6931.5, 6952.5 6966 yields 1.02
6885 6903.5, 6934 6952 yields 0.98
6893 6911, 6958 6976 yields 1.01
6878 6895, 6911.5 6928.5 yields 1.00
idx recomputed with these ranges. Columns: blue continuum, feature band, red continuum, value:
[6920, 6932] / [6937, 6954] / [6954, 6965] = 0.1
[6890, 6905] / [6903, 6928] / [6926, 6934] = 0.4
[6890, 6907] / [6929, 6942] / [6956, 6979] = 0.2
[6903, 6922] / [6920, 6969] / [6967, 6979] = 0.5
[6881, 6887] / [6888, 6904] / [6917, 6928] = -0.8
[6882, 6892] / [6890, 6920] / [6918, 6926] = -0.3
